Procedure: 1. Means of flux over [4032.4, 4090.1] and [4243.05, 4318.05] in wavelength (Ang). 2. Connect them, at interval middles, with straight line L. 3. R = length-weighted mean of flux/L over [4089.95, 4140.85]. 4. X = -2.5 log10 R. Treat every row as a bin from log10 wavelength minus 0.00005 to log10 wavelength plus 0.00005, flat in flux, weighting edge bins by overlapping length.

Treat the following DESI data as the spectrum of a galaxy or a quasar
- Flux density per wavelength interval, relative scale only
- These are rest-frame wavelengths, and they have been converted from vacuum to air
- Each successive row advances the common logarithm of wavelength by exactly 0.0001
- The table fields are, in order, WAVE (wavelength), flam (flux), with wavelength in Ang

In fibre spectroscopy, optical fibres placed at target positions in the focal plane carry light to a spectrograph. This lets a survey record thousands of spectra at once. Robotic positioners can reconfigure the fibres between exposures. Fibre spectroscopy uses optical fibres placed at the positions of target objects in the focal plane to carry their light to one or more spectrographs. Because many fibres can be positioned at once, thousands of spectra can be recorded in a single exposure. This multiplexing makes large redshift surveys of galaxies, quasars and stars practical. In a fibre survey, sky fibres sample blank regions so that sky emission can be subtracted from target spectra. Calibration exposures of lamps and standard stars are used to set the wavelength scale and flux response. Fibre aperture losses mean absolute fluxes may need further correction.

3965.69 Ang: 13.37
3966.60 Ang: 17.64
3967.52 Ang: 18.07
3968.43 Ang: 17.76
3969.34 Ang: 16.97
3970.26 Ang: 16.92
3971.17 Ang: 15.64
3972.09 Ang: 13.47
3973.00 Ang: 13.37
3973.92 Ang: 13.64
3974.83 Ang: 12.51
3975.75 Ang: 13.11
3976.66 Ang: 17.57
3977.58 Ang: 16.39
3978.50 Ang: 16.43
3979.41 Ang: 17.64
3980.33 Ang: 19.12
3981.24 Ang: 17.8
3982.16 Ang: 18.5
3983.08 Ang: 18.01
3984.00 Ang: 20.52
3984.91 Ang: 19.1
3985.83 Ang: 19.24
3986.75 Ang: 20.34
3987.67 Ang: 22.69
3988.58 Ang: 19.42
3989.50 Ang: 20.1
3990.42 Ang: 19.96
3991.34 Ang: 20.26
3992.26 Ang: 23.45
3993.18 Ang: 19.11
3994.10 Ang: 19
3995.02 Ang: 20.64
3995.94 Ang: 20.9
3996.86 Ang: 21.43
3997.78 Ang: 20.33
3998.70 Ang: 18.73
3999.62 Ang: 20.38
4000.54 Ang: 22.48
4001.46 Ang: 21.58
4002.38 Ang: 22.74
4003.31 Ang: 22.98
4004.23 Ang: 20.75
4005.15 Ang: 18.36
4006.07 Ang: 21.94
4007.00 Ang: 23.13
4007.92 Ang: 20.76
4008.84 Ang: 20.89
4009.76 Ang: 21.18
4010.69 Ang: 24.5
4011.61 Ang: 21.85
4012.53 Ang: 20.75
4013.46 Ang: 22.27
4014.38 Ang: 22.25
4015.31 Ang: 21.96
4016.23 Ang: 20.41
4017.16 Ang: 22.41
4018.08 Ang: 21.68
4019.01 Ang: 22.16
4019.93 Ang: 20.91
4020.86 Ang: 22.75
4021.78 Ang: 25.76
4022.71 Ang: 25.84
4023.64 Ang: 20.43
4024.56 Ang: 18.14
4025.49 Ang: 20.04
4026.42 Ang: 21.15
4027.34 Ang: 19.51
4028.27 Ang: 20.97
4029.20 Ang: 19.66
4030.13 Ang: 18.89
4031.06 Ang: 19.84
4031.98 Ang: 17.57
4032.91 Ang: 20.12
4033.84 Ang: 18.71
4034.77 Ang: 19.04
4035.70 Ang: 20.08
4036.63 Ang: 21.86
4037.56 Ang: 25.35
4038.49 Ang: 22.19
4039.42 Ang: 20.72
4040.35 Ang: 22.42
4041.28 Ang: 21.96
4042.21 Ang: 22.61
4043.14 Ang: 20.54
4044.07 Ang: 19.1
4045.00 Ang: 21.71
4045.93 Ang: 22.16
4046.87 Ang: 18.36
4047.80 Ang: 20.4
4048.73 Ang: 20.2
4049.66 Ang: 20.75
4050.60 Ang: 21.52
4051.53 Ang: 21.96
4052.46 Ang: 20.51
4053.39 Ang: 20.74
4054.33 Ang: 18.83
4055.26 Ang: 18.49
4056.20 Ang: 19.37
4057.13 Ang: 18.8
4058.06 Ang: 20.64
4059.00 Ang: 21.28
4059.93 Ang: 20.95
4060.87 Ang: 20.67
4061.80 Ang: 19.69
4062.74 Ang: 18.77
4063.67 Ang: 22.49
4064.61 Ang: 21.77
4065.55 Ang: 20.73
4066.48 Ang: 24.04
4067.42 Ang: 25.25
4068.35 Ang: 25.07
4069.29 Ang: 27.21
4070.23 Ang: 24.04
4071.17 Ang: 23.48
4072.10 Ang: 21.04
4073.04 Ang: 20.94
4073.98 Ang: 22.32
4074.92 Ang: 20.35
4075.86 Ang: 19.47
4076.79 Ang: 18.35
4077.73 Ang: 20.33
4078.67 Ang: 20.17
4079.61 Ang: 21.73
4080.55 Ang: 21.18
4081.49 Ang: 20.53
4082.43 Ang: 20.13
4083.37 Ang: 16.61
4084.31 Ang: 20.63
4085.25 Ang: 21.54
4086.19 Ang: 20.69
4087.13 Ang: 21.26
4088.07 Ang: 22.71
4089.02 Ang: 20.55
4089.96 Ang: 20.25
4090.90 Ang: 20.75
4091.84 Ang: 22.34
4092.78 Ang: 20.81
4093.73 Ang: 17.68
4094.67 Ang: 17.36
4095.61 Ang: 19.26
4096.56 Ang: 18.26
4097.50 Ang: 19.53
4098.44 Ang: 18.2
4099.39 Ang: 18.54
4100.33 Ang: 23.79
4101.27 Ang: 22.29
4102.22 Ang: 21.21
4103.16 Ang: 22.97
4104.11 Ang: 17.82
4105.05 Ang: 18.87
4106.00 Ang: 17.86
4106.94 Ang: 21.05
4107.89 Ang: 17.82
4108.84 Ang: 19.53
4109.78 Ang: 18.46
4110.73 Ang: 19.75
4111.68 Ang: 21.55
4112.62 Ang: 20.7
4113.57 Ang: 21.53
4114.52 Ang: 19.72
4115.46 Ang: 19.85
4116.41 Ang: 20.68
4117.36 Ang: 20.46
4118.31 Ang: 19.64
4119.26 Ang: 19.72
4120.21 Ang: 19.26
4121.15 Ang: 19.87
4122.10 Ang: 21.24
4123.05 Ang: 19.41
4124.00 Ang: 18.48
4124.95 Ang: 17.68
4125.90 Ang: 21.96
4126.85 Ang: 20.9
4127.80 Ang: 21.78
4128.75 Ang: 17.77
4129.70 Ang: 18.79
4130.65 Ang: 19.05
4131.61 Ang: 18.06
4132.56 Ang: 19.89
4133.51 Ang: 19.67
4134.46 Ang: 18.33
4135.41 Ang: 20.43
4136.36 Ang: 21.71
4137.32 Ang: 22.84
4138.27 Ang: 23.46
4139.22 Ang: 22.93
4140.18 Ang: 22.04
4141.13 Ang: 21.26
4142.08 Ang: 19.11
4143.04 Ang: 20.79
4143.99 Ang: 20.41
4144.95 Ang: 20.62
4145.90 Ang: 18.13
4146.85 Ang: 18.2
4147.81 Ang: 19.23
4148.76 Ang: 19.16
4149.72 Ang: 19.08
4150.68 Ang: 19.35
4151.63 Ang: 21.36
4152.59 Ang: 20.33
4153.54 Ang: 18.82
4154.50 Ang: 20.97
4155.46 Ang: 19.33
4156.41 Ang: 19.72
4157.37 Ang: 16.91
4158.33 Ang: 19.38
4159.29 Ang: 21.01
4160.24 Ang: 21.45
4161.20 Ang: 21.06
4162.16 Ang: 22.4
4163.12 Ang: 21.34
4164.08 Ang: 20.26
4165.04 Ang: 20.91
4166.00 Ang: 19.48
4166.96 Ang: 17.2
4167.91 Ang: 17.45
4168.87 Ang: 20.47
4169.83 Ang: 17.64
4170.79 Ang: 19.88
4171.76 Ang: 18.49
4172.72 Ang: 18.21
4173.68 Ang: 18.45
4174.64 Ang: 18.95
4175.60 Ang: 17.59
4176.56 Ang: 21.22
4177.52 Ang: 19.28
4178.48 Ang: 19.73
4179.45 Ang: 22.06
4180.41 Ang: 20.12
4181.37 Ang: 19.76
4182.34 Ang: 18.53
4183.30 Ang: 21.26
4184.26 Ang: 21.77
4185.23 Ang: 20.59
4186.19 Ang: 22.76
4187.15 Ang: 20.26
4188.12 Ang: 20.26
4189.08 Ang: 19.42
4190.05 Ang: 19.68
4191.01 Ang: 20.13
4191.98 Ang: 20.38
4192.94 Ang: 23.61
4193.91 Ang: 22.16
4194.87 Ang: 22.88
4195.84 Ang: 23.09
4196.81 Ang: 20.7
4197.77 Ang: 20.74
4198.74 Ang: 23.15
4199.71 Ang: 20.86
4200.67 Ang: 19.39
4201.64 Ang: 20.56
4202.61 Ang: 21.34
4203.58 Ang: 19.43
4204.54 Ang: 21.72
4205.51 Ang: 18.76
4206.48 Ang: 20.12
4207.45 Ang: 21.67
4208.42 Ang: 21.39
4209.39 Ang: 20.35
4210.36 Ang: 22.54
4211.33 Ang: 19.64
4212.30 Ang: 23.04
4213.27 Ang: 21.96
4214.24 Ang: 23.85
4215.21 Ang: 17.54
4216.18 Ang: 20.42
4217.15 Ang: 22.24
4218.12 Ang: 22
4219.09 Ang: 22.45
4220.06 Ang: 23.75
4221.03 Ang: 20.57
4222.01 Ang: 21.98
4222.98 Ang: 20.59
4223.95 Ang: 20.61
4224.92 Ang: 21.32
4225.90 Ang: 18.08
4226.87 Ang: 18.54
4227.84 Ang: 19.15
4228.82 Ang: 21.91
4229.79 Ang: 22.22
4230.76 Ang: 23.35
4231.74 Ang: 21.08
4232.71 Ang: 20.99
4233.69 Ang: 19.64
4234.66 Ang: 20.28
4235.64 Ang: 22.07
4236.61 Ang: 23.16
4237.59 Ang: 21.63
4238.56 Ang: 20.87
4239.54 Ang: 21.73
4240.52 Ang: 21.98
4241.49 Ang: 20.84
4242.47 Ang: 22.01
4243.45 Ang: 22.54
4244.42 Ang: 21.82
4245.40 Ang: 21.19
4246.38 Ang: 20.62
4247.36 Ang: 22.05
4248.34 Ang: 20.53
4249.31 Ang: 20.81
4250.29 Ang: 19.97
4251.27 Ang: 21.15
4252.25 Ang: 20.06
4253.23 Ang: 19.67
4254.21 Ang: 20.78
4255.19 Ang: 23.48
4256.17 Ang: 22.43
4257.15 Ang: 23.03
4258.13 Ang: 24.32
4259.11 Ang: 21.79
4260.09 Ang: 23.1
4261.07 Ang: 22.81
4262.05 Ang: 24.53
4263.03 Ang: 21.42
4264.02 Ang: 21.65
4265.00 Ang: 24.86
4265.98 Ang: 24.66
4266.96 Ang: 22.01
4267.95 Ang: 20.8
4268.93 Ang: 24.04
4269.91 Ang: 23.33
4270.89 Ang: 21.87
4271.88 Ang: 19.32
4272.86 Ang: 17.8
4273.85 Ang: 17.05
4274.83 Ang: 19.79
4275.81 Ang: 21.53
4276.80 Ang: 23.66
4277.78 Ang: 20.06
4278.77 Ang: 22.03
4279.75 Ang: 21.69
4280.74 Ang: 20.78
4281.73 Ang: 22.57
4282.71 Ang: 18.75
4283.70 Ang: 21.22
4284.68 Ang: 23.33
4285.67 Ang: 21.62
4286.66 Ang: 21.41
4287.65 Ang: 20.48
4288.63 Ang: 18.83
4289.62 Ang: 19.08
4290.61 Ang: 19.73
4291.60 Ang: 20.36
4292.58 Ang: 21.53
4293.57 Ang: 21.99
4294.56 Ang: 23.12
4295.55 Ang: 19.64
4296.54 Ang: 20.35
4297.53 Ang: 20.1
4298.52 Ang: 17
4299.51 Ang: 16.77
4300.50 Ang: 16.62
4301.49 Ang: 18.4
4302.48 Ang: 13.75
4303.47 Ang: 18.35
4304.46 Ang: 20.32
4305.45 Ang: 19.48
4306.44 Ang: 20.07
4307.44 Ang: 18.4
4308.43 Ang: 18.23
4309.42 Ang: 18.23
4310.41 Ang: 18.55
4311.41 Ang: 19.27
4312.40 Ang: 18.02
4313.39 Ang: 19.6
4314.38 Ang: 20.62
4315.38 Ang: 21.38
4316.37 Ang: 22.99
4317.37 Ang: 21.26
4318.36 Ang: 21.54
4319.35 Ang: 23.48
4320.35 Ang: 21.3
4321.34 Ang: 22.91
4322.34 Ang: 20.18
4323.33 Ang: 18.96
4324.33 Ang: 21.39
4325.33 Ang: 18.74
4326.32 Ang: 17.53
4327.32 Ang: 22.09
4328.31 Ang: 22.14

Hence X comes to 0.05 mag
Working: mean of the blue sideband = 21.1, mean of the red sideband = 20.7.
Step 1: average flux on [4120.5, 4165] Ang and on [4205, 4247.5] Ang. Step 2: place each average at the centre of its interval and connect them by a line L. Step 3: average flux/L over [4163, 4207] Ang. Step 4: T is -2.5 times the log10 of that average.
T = 0.02 mag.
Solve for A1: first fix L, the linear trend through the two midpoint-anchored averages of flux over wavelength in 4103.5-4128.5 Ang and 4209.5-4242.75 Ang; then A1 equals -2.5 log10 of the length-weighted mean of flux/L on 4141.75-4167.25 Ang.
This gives 0.03 mag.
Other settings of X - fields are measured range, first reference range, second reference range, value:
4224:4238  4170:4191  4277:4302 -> -0.045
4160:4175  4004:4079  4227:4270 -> 0.106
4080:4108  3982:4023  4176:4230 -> 0.051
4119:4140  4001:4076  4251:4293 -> 0.063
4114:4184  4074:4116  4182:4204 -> 0.038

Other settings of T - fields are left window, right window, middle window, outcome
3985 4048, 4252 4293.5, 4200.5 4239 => 0.018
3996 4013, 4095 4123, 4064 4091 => -0.057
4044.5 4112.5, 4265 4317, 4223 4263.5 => -0.058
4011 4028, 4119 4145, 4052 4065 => 0.053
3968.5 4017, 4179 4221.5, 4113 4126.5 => 0.027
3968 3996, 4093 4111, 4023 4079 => -0.112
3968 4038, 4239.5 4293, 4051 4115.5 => -0.013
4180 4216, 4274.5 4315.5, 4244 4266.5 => -0.087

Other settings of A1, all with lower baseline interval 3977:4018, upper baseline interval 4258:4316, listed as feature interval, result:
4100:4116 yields 0.01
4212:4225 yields -0.06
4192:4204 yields -0.05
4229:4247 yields -0.05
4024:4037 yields 0.05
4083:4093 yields -0.01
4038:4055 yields -0.02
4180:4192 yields 0.01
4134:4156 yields 0.01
